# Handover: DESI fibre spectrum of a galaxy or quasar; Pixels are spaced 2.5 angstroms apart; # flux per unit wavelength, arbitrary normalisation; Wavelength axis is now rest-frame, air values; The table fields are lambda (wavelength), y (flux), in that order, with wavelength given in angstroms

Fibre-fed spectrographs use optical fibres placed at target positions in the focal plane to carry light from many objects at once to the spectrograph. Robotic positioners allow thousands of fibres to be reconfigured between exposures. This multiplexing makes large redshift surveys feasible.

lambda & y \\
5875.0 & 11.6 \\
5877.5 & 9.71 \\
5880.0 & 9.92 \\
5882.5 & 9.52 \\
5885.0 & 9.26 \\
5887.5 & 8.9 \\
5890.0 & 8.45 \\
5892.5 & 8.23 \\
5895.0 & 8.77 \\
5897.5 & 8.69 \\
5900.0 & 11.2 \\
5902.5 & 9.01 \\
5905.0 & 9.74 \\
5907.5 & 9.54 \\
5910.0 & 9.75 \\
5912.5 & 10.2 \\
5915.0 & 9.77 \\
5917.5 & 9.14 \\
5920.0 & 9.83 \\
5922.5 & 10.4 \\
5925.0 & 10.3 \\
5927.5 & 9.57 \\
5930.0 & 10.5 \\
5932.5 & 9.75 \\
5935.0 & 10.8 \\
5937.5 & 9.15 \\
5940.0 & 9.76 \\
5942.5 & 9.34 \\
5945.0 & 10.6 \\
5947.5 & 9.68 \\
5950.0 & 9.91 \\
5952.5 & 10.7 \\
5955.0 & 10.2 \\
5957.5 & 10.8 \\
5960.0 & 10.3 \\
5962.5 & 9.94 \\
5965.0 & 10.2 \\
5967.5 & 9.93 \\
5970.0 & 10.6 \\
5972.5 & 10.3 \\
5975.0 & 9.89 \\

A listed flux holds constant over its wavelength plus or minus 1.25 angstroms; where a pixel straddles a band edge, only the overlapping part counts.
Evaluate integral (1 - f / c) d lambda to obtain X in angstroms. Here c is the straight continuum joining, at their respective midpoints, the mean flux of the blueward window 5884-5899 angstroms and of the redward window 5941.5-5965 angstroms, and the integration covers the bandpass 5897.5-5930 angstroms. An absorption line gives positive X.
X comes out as -2.1 angstroms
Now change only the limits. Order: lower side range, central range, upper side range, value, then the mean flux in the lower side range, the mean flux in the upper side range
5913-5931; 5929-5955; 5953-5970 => 0.22 angstroms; 9.93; 10.3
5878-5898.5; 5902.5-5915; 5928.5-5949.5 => -0.46 angstroms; 9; 9.94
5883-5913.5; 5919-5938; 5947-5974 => -0.61 angstroms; 9.31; 10.2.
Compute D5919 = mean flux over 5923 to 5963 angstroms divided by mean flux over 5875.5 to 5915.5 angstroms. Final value 1.1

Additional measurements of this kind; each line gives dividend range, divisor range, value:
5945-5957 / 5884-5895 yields 1.17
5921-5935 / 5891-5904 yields 1.11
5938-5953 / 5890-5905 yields 1.08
